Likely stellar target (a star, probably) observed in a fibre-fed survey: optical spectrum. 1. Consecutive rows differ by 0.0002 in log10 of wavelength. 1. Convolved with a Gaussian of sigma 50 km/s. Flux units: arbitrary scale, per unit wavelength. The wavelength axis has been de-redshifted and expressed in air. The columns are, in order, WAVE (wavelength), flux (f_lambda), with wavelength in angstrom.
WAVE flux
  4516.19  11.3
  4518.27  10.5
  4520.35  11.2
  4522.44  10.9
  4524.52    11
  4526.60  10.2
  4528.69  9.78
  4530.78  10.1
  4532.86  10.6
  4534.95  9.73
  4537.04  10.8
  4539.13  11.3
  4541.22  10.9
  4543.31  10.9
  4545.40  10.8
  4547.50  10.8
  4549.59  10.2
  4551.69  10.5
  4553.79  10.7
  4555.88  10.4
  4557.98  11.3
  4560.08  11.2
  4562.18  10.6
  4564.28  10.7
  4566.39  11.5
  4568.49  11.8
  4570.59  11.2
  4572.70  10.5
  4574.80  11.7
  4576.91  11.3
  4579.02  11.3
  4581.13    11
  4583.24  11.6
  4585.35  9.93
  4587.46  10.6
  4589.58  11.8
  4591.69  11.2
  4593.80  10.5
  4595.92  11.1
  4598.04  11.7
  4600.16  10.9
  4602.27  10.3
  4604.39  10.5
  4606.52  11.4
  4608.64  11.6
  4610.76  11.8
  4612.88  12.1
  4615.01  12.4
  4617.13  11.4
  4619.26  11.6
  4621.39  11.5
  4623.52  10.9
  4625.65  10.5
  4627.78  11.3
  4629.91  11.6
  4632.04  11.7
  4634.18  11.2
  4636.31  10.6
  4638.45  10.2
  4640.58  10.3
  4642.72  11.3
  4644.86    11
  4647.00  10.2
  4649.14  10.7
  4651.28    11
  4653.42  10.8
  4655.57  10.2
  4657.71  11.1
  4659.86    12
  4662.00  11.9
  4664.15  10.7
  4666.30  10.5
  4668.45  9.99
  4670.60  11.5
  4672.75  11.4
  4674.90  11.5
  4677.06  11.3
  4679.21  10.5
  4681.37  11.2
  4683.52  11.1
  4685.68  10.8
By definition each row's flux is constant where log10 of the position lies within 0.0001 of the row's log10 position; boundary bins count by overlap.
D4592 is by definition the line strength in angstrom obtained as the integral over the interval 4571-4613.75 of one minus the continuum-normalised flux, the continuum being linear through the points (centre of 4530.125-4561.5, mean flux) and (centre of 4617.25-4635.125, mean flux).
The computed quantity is -0.39 angstrom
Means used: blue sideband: 10.7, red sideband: 11.3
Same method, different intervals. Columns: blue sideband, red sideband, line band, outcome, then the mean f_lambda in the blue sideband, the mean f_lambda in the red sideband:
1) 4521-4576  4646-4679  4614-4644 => -0.71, 10.8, 11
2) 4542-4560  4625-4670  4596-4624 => -1.43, 10.7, 10.9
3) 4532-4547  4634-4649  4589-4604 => -0.47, 10.7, 10.7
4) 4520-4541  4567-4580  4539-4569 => 0.24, 10.6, 11.3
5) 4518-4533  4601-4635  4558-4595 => -0.35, 10.5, 11.4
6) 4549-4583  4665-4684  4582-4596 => 0.08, 11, 11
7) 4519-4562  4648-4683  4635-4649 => 0.43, 10.7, 11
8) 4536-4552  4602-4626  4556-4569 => -0.18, 10.8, 11.4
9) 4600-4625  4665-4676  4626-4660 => 0.75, 11.4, 11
